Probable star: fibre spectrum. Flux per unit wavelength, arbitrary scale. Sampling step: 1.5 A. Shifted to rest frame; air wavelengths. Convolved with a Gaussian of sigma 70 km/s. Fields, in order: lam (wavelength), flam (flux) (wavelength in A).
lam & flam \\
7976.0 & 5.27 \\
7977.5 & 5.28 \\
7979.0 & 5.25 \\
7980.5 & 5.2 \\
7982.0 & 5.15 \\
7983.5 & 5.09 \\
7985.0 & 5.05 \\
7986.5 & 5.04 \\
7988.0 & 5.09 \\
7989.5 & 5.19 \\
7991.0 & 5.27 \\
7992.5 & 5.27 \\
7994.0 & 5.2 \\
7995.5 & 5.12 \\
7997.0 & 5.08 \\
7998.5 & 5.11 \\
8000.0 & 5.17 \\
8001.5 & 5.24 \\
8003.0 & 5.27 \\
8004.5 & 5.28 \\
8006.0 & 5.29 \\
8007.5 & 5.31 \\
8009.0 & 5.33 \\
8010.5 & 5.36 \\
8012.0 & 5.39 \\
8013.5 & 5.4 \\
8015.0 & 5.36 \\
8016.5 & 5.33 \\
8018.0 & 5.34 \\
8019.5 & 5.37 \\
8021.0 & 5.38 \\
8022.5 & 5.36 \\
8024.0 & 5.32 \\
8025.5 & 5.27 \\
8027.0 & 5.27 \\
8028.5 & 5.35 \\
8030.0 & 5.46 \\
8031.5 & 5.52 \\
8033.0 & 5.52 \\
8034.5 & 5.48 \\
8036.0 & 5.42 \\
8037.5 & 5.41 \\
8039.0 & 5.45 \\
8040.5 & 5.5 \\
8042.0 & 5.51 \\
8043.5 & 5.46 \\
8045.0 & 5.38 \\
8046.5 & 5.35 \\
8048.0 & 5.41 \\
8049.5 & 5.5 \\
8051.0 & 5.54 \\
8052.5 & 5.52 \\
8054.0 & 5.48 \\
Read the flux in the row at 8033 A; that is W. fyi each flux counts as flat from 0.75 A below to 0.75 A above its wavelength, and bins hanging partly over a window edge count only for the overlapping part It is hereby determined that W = 5.52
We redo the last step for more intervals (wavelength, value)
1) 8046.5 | 5.35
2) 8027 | 5.27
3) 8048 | 5.41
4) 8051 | 5.54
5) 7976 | 5.27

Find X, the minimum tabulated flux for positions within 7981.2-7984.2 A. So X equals 5.09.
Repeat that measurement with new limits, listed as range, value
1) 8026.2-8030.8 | 5.27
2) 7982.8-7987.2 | 5.04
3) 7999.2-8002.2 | 5.17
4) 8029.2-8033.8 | 5.46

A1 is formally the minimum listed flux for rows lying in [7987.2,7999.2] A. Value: 5.08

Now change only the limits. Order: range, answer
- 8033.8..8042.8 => 5.41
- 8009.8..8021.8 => 5.33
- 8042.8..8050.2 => 5.35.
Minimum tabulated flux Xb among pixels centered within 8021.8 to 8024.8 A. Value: 5.32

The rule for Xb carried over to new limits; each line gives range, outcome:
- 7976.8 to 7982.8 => 5.15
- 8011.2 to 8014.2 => 5.39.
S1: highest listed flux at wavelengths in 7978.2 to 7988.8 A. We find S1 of 5.25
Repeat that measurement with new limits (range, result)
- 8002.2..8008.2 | 5.31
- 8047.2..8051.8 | 5.54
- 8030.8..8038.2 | 5.52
